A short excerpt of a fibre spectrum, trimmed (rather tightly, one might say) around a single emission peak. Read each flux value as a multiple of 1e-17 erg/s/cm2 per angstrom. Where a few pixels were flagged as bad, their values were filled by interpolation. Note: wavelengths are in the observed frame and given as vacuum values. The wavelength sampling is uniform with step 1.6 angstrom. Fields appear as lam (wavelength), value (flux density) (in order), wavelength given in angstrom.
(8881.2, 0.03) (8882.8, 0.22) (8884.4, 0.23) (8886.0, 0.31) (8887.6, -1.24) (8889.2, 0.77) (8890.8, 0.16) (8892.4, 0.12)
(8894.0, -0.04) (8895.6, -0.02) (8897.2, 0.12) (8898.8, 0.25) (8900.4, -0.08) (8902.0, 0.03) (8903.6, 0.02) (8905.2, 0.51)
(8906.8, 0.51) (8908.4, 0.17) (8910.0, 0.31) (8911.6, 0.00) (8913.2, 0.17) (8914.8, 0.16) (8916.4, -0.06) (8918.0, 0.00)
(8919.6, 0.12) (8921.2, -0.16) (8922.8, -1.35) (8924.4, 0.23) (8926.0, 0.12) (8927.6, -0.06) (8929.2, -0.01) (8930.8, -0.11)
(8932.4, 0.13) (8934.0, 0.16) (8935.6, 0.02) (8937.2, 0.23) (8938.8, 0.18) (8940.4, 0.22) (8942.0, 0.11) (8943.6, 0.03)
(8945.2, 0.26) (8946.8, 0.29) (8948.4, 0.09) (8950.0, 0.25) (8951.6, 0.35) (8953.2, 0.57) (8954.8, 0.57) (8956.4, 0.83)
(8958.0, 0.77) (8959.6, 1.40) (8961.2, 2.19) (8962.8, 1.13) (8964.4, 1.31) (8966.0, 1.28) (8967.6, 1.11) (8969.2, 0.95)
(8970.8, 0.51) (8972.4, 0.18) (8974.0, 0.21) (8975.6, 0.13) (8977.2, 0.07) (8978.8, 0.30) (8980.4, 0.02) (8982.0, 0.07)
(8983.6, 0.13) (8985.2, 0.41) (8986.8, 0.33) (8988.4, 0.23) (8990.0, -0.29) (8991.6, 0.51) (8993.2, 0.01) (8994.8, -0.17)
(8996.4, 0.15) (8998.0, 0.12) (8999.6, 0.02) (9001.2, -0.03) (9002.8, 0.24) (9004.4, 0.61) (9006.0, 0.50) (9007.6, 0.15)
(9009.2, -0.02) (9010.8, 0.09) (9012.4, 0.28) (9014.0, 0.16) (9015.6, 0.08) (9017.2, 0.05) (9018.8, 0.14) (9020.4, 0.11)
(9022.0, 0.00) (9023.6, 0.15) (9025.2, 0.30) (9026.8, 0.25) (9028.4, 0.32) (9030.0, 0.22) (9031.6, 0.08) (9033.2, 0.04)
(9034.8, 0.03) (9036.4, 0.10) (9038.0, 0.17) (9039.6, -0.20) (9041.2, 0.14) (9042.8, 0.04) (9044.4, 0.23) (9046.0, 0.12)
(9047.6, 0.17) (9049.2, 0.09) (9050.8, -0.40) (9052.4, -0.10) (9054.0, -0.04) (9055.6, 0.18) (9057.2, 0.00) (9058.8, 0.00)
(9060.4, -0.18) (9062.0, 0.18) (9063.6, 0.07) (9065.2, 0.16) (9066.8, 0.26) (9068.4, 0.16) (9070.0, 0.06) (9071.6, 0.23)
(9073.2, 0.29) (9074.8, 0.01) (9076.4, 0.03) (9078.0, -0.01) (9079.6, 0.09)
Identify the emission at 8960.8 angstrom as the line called [O II]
